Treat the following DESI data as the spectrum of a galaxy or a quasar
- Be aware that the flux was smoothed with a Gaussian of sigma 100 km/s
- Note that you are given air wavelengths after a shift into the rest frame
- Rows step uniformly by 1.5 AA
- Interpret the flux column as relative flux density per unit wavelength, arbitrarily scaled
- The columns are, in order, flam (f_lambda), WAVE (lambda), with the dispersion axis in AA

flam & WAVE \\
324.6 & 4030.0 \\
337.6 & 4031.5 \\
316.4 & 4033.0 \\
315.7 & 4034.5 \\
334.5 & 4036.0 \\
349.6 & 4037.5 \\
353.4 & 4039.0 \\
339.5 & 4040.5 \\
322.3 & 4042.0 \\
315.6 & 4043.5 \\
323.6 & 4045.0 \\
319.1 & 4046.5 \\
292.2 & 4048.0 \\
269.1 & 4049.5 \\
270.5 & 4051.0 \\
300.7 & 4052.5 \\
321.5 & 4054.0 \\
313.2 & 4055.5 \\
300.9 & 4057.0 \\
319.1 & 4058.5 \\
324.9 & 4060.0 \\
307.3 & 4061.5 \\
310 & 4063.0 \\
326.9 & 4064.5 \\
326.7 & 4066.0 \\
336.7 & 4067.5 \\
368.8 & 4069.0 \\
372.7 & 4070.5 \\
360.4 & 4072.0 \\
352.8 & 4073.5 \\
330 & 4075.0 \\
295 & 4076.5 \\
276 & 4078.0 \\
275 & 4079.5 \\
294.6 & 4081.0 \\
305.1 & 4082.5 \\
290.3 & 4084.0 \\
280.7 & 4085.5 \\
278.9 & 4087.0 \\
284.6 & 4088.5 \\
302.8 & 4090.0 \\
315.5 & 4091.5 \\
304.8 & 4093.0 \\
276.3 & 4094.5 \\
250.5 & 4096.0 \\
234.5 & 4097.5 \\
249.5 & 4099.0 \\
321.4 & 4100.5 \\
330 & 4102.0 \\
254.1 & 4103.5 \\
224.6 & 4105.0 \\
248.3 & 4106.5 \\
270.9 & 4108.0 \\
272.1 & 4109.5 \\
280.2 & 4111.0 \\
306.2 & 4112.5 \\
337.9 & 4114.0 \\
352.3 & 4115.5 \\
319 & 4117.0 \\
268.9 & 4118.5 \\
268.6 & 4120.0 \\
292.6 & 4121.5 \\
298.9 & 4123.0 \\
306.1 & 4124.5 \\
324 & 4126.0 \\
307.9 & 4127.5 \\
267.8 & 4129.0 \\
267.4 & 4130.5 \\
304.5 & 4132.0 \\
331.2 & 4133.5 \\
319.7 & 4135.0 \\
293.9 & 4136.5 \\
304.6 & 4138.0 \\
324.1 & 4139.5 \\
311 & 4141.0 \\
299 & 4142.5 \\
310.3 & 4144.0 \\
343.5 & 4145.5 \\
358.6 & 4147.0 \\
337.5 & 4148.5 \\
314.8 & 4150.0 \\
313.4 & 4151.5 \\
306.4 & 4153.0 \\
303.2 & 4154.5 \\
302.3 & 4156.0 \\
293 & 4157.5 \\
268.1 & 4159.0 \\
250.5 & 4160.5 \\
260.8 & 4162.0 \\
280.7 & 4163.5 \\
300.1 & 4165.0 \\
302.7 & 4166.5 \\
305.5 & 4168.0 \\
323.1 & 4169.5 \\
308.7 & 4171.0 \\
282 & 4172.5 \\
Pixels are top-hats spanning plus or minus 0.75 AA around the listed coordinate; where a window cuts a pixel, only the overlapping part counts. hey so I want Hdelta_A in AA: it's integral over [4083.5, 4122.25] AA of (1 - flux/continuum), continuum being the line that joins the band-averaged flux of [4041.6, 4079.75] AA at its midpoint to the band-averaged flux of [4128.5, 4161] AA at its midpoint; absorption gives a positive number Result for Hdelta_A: 3.3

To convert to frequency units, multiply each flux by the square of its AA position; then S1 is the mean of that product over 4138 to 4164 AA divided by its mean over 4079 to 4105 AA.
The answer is 1.11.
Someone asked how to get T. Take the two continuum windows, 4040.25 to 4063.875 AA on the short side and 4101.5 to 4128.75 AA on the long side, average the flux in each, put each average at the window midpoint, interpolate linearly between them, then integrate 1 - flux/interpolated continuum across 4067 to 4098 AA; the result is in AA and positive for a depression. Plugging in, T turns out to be -0.4 AA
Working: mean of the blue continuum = 309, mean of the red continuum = 292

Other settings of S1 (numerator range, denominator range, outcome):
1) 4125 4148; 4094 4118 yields 1.12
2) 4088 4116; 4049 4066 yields 0.95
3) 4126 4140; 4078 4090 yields 1.08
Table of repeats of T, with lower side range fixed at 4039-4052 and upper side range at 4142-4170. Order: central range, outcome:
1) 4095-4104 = 1.0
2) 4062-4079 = -1.3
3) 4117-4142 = 0.4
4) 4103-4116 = 1.0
